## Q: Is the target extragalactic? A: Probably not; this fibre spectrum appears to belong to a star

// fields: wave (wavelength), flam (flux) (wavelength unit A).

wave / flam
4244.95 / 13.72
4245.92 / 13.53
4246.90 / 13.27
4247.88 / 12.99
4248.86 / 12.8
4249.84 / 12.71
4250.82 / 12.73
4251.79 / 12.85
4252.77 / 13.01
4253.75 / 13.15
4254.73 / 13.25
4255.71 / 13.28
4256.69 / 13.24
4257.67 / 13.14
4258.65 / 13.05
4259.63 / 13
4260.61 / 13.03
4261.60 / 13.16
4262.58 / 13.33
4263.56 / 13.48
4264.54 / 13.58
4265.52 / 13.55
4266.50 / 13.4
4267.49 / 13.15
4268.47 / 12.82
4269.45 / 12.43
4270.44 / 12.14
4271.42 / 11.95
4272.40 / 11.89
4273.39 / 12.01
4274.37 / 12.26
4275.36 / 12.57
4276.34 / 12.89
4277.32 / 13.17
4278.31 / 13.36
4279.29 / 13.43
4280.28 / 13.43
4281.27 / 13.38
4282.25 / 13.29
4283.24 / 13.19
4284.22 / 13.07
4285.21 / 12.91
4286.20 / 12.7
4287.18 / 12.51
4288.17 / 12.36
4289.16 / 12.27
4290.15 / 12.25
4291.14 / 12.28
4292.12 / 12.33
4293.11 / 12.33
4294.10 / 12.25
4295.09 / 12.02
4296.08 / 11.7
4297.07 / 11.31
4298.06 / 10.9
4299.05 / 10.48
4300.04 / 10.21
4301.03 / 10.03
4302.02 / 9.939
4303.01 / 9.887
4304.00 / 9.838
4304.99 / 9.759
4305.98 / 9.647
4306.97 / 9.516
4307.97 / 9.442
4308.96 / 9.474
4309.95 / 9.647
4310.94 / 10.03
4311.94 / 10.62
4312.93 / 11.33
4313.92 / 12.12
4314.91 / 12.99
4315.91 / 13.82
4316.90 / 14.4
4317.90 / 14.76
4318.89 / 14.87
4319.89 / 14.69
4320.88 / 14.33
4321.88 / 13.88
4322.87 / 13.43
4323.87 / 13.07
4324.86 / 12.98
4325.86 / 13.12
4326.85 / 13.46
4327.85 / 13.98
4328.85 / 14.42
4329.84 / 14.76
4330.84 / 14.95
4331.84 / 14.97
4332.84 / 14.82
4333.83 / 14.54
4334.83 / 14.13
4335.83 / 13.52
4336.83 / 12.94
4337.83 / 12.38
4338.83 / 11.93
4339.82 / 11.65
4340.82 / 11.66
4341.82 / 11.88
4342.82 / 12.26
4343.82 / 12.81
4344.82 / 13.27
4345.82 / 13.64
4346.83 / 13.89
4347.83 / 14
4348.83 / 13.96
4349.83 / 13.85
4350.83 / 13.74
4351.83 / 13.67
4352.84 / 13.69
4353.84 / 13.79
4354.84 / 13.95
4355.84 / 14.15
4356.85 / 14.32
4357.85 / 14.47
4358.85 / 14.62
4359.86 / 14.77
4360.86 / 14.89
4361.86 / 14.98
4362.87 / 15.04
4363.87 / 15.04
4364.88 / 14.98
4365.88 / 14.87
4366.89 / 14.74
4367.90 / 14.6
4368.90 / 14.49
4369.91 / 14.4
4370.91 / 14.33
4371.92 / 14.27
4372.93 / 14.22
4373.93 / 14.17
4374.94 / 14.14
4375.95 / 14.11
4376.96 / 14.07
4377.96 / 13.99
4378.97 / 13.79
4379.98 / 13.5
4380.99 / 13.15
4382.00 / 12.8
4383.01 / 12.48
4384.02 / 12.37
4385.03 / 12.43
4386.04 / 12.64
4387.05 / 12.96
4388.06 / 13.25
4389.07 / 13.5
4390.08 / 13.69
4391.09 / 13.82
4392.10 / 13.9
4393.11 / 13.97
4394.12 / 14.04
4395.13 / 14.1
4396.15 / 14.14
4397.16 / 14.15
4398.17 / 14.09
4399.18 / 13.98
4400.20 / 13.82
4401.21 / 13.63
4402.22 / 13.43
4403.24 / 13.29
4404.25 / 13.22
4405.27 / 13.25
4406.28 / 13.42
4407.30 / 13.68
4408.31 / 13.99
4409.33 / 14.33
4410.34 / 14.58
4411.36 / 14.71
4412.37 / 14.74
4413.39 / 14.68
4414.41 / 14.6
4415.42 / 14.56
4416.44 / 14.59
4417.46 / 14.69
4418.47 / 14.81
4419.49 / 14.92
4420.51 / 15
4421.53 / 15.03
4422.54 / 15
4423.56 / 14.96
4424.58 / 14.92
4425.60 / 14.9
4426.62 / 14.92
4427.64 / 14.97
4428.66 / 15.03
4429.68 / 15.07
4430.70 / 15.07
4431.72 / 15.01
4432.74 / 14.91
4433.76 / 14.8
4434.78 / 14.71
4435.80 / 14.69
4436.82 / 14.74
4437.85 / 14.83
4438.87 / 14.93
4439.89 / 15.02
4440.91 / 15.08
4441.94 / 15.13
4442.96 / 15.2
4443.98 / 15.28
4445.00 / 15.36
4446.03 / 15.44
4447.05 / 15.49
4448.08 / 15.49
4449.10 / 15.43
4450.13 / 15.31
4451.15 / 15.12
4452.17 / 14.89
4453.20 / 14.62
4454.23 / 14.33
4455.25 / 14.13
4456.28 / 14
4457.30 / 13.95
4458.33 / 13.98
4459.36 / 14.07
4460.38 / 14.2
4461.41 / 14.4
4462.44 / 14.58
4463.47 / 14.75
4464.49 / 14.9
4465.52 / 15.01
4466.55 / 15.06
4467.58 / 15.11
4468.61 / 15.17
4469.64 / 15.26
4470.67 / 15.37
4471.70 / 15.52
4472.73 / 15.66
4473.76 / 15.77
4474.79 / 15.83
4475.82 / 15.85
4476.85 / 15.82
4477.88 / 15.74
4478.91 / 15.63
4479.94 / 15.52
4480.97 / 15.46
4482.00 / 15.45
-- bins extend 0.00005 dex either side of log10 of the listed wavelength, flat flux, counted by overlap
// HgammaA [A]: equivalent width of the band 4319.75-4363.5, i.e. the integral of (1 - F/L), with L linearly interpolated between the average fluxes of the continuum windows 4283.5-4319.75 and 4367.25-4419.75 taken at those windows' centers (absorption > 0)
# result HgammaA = -4.0 A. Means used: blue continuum 11.6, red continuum 13.9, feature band 13.8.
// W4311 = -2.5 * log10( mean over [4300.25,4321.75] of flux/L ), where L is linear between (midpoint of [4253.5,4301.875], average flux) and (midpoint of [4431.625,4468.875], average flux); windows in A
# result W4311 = 0.13 mag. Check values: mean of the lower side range 12.6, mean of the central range 11.5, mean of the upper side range 14.8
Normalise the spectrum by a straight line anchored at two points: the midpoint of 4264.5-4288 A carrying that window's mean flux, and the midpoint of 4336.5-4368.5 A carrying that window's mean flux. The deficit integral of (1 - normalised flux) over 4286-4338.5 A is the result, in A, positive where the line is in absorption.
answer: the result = 3.8 A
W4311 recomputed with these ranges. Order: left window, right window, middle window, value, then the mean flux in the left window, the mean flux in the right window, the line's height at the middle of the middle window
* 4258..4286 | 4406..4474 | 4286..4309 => 0.19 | 13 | 14.8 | 13.2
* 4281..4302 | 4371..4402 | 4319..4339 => -0.10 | 12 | 13.6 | 12.7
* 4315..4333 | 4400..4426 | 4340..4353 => 0.08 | 14.1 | 14.3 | 14.2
